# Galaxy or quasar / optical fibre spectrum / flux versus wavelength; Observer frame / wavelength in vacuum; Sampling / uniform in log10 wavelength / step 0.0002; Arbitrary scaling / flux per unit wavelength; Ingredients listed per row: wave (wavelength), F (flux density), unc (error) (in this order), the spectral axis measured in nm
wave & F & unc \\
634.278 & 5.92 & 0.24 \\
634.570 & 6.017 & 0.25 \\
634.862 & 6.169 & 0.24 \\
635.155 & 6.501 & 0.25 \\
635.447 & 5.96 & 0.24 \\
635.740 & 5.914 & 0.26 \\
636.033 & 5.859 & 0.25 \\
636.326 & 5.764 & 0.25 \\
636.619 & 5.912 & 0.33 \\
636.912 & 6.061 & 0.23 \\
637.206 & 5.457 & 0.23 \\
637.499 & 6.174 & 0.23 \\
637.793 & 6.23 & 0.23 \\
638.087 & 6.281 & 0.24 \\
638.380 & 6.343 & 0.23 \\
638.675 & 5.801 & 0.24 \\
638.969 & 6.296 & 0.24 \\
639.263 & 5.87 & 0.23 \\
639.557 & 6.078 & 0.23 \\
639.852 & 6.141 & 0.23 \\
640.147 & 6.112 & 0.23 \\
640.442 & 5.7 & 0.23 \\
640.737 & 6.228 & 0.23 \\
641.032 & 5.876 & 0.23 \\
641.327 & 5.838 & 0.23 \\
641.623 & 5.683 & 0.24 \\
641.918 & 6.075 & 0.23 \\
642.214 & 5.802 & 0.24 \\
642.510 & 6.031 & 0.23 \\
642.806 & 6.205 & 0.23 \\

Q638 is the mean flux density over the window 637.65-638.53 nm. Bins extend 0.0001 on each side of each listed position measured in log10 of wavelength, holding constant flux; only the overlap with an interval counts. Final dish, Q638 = 6.28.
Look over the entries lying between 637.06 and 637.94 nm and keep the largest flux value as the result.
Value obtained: 6.23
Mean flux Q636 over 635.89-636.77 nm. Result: 5.85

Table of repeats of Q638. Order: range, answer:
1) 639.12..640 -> 6.03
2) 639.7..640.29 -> 6.12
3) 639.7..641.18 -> 6.01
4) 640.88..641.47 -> 5.86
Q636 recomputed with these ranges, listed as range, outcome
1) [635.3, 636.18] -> 5.91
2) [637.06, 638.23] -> 6.03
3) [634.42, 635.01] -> 6.09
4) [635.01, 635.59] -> 6.24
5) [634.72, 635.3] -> 6.33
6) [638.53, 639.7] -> 6.02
